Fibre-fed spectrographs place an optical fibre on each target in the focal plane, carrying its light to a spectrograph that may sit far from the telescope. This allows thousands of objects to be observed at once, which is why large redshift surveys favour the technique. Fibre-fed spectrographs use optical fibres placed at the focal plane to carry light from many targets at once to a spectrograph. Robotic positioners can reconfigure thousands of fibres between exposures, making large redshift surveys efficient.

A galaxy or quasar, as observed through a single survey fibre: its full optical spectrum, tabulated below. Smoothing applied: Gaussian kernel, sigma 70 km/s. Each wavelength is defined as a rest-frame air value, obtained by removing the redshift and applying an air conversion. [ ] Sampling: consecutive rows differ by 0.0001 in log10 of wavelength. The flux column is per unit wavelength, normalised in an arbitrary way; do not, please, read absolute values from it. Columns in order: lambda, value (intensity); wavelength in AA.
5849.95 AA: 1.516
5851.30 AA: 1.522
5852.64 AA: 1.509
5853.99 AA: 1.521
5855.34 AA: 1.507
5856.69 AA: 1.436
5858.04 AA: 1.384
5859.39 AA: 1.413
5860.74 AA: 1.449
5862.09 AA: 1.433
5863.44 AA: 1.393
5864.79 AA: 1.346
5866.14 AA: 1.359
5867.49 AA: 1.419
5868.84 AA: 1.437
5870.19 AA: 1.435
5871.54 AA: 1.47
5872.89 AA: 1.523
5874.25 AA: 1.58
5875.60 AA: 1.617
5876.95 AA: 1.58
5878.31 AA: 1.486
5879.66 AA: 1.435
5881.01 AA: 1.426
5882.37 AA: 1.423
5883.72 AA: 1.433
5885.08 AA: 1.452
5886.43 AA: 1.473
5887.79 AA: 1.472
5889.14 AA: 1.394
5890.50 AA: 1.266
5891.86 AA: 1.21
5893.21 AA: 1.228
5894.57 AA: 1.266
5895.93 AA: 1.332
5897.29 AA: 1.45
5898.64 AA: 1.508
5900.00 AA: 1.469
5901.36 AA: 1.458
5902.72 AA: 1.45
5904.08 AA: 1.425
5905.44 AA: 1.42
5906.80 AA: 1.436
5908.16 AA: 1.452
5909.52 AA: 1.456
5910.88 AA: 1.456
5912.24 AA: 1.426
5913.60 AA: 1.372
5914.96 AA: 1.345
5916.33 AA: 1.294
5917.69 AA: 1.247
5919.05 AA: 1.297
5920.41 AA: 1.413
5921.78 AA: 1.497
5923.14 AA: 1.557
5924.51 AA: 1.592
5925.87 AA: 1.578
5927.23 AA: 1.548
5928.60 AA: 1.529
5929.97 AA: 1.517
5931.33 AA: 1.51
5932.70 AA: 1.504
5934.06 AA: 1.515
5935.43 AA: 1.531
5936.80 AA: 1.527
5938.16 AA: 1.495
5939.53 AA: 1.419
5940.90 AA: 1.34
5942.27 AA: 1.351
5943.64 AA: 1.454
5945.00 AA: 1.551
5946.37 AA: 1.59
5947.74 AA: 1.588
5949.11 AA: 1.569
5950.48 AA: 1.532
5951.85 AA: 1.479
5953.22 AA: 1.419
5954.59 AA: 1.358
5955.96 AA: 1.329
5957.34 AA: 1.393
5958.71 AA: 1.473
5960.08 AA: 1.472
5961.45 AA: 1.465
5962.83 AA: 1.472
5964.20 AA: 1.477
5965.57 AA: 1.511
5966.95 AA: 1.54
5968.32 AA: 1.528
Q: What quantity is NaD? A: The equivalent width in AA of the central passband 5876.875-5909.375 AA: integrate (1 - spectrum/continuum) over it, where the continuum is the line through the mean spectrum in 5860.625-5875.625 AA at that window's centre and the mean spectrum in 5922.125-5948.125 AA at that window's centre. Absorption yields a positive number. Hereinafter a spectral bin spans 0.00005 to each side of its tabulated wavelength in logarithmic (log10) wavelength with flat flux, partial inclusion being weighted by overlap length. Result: 1.3 AA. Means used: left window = 1.45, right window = 1.51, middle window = 1.41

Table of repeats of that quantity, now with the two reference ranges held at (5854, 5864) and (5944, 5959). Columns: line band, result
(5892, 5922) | 1.4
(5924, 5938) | -0.6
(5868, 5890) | -0.4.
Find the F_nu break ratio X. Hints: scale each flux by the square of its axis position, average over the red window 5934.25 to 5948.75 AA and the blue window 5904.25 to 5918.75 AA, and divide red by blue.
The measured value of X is 1.1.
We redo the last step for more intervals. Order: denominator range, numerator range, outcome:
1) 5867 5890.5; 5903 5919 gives 0.96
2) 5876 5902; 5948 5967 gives 1.06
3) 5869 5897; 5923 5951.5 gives 1.08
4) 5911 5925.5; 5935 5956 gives 1.06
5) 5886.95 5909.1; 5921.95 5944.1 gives 1.09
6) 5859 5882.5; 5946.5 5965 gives 1.04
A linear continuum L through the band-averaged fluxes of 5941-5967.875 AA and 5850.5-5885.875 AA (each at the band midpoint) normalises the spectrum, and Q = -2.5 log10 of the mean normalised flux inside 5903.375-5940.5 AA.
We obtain 0.01 mag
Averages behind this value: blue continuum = 1.46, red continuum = 1.47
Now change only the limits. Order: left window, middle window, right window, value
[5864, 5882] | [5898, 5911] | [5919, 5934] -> 0.031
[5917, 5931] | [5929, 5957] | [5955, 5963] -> -0.020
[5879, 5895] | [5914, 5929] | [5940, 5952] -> 0.002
